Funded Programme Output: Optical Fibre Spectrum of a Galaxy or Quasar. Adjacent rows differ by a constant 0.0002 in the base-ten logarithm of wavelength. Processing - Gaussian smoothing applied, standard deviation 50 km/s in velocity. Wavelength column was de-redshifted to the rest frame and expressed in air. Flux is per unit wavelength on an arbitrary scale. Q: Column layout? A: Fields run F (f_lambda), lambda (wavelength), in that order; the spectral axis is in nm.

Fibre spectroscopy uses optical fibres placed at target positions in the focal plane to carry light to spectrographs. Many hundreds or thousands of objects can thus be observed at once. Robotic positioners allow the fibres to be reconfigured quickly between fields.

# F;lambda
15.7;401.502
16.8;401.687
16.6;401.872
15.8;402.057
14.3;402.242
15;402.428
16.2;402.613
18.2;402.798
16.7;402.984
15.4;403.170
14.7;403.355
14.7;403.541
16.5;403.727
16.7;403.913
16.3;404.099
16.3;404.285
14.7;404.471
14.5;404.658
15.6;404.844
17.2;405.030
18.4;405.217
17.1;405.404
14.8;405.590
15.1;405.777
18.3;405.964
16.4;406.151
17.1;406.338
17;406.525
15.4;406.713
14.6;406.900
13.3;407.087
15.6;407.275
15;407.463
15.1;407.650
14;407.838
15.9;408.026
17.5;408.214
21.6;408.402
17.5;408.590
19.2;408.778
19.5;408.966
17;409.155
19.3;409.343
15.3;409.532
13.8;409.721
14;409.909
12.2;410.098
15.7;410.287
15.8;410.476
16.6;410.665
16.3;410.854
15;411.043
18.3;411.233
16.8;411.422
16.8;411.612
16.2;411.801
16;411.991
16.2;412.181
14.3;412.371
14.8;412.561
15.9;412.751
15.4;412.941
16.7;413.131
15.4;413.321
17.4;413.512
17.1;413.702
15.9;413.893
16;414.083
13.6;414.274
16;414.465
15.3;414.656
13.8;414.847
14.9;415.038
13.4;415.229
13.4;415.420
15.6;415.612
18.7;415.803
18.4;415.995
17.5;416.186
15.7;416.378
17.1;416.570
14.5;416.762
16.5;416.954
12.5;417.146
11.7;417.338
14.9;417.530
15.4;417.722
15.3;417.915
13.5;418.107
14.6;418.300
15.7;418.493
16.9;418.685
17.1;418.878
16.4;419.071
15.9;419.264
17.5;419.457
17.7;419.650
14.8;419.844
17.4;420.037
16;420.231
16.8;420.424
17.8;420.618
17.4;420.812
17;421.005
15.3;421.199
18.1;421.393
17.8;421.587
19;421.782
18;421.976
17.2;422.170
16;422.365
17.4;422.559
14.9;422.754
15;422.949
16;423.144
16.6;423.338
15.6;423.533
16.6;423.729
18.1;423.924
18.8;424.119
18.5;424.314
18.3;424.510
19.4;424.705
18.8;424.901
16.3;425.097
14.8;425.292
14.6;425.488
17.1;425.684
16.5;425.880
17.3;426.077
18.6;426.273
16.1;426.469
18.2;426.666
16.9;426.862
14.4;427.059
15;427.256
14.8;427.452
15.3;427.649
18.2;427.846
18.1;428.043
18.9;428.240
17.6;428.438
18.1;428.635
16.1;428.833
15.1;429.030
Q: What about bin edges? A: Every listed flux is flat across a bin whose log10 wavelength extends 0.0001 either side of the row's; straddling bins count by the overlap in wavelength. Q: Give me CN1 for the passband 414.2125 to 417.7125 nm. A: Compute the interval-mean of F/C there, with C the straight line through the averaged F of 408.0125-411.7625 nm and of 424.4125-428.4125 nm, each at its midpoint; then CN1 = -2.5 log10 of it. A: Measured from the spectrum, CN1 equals 0.11 mag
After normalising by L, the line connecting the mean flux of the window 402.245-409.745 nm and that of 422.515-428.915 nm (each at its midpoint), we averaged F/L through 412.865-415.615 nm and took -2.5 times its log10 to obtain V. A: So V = 0.08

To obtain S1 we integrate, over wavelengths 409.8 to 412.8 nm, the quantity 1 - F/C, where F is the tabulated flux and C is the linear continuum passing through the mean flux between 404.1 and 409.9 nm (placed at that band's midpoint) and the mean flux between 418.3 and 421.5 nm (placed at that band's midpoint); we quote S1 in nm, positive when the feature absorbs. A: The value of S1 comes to 0.15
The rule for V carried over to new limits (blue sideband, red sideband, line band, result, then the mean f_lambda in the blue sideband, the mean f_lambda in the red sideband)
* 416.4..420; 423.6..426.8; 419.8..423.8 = -0.019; 15.5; 17.4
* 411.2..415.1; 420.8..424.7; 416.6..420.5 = 0.067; 15.8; 17.1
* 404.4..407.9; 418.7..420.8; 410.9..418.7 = 0.056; 15.8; 16.8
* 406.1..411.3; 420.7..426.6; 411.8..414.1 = 0.034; 16.2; 17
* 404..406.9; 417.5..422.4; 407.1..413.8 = 0.008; 16.2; 16.5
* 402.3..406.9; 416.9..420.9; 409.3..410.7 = 0.061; 16.1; 15.8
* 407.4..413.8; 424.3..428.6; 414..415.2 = 0.113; 16.3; 17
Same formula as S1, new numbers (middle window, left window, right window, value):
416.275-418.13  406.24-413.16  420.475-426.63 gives 0.21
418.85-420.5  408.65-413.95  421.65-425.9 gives 0.01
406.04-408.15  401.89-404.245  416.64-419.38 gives 0.03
